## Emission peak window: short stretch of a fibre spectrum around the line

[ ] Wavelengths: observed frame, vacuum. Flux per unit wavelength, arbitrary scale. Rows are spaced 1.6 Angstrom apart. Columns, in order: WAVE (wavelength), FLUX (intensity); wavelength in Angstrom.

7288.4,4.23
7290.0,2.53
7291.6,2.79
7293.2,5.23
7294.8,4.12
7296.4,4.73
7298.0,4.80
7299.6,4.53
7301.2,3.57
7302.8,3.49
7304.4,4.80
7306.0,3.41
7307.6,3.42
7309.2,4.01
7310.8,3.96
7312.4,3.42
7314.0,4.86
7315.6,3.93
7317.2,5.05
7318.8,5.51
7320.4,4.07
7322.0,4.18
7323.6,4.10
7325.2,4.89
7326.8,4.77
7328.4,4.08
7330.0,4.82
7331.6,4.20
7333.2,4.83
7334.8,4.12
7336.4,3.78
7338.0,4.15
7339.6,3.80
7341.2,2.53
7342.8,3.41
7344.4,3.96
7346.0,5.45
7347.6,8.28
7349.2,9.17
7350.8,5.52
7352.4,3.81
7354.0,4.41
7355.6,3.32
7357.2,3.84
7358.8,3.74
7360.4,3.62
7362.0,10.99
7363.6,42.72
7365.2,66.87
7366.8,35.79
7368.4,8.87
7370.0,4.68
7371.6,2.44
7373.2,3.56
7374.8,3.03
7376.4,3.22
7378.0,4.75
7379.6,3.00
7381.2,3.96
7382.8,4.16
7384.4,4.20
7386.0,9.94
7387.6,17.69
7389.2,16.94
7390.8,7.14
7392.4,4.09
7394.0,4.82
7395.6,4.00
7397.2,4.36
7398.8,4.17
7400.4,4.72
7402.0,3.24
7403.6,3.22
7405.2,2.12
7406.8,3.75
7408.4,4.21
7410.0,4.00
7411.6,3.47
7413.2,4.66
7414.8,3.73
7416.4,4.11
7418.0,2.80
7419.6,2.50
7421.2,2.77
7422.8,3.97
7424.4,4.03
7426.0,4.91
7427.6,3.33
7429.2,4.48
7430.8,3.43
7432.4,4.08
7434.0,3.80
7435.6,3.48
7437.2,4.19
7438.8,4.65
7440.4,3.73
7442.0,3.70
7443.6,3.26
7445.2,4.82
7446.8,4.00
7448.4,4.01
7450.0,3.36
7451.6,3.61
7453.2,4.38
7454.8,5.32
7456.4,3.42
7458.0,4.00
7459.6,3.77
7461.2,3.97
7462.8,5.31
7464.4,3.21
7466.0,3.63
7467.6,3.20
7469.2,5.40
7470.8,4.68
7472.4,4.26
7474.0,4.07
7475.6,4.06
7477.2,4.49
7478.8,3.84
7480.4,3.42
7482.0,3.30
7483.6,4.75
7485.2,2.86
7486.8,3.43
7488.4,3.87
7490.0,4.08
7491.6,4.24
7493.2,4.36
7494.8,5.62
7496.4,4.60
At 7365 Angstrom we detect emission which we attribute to Halpha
